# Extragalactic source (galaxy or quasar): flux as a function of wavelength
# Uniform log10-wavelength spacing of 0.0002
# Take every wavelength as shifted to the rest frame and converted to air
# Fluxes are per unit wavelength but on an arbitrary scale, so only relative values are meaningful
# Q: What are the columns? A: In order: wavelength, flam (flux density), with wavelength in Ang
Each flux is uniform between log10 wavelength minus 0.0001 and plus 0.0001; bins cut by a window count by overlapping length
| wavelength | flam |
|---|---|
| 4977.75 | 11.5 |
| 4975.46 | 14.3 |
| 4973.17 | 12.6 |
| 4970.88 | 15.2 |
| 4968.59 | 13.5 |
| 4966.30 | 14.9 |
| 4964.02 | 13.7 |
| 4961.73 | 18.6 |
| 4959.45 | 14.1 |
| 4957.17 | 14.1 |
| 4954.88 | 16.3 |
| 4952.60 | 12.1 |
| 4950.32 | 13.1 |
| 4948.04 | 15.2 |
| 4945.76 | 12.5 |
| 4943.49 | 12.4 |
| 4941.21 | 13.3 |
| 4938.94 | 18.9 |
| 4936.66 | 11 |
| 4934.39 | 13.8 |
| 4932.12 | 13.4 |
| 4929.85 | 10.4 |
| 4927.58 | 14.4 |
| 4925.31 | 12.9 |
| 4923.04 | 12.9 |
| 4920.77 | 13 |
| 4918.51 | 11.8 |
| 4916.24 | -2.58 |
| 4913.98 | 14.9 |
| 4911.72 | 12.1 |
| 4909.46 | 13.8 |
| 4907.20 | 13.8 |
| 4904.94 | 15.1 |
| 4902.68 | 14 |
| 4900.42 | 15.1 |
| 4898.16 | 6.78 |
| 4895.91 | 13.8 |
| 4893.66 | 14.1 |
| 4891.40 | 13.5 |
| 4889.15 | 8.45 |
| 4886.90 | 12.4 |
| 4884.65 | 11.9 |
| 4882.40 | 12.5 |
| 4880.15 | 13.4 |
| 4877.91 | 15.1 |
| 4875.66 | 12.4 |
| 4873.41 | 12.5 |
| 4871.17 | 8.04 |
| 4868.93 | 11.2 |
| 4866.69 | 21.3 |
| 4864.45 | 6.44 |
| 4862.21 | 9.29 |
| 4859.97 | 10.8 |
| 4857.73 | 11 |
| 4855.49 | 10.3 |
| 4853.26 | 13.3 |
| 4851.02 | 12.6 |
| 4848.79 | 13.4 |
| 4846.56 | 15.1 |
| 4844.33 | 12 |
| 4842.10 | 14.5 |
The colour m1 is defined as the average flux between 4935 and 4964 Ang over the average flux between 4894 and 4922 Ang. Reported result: 1.2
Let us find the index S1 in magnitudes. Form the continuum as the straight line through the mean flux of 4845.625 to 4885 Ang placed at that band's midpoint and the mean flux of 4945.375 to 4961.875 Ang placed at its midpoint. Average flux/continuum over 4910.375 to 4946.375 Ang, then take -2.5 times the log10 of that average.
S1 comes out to 0.13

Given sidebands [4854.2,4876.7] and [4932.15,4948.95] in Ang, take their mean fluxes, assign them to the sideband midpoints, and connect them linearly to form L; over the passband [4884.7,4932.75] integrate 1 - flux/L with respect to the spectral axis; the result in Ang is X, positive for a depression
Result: 2.5 Ang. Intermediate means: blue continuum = 11.3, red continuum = 13.8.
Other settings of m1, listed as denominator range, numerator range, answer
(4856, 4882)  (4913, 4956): 1.06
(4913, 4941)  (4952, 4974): 1.21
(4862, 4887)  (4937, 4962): 1.17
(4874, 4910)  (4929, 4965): 1.09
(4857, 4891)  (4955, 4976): 1.24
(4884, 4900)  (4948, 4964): 1.25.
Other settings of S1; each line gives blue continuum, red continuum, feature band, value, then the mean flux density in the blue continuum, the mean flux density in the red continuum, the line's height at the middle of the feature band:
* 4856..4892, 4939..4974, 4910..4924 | 0.244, 11.8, 14.3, 13.1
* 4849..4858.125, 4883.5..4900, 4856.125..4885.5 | -0.008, 12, 11.7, 11.9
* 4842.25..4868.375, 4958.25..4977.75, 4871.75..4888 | 0.009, 12.4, 14.4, 12.8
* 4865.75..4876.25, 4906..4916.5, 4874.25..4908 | -0.050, 13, 11.5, 12.3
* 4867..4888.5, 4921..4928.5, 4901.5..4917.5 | 0.124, 12.4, 13.3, 13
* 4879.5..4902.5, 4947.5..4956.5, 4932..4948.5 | -0.004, 12.2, 14.1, 13.7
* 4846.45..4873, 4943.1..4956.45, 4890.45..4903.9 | -0.026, 11.8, 13.7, 12.6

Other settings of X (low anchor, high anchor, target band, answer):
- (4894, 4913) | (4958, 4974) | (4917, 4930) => 1.3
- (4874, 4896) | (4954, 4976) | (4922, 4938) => 1.2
